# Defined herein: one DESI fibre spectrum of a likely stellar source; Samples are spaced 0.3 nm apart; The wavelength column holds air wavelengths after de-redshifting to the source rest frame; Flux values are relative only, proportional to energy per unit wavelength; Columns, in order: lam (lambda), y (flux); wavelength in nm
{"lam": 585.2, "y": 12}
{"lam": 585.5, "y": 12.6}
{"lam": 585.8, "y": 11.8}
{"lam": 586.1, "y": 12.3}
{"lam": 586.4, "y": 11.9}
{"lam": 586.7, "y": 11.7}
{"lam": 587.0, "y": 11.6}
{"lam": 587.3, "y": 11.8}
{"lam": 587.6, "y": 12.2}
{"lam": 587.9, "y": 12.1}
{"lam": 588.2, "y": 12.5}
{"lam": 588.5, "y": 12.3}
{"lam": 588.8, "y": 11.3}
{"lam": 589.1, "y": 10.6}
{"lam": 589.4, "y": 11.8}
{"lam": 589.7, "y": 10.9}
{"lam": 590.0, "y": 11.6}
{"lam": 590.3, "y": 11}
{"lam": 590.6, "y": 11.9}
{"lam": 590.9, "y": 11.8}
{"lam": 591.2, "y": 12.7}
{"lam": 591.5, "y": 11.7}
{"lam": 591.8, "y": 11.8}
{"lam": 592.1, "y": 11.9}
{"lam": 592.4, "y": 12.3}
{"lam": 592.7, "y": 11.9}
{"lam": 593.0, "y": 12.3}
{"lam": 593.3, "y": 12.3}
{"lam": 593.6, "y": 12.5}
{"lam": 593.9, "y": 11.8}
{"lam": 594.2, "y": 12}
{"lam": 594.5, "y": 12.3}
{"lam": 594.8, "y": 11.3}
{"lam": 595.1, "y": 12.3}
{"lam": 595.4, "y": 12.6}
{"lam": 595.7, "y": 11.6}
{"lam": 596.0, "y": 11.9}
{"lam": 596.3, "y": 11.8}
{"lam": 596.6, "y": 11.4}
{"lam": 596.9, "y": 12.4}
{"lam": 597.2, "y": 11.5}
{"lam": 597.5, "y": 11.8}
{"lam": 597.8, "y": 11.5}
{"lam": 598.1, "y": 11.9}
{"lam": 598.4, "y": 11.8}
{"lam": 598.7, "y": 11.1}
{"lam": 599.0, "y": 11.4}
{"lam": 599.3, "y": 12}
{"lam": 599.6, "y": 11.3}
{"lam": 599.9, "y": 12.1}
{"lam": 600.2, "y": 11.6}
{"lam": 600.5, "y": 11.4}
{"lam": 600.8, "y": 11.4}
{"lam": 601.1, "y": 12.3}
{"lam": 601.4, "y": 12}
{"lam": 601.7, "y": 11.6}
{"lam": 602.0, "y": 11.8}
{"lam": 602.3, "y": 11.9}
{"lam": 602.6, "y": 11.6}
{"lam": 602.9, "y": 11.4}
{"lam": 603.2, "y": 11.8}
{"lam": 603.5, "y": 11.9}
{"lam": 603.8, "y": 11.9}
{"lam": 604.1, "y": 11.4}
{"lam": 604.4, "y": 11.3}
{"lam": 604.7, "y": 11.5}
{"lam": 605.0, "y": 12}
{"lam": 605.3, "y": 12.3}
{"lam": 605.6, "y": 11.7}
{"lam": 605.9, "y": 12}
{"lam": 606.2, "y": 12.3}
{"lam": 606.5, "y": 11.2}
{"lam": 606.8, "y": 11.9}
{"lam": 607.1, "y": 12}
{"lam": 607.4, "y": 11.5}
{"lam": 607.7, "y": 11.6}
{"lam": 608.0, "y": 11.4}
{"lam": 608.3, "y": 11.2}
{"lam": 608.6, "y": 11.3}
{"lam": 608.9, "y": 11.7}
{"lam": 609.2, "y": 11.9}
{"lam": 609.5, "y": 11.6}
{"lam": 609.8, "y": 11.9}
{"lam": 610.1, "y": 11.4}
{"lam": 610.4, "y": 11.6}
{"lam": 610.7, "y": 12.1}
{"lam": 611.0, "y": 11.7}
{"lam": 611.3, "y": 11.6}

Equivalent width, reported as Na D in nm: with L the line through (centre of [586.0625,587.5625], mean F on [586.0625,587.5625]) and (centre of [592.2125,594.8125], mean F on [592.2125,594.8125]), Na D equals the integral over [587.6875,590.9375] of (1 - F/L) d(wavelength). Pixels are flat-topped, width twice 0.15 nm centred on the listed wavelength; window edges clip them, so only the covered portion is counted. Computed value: 0.089 nm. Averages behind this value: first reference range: 11.9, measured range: 11.6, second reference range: 12.1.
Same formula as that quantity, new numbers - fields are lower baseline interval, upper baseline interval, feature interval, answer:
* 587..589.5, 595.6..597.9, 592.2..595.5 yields -0.10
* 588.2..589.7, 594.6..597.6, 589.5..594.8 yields -0.10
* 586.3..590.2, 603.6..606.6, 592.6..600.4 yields -0.08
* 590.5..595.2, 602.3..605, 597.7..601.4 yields 0.04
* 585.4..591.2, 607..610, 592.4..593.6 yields -0.05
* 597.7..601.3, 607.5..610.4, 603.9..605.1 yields 0.01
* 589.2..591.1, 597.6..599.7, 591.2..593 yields -0.08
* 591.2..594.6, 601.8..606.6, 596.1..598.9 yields 0.06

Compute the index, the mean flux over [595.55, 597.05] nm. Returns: 11.8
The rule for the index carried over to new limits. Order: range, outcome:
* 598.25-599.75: 11.5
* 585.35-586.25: 12.2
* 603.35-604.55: 11.6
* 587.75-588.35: 12.3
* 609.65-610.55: 11.6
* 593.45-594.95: 12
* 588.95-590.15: 11.2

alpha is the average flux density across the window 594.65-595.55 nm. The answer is 12.1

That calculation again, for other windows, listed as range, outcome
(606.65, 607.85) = 11.7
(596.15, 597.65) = 11.8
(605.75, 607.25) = 11.9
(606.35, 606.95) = 11.5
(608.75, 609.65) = 11.7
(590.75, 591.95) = 12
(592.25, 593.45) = 12.2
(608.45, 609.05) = 11.5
